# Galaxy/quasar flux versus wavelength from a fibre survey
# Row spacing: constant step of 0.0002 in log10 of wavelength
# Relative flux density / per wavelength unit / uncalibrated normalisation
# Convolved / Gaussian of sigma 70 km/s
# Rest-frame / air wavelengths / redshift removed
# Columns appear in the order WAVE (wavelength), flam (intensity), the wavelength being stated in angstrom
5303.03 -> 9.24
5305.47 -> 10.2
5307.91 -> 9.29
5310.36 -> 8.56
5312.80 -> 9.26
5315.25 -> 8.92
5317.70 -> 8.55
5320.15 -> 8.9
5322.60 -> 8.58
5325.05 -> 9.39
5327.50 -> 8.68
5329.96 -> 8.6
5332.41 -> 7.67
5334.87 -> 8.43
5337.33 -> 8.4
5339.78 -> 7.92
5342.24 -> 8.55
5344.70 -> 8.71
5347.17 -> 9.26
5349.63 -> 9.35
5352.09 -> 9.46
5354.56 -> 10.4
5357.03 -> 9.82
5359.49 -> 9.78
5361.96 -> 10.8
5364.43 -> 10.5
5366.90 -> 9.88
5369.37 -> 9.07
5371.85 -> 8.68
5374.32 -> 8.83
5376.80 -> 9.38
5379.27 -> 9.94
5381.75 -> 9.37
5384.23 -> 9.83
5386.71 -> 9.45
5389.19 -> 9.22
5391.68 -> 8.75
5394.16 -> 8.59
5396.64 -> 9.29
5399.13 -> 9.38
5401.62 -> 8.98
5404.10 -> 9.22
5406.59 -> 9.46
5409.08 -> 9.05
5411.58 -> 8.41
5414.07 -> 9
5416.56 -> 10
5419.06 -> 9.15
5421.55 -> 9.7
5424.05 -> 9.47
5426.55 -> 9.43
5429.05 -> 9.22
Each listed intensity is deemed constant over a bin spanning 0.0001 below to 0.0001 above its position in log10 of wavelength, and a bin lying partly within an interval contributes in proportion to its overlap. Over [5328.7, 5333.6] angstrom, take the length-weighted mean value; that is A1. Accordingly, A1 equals 8.14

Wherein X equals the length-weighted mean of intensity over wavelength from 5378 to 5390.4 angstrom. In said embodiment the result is 9.57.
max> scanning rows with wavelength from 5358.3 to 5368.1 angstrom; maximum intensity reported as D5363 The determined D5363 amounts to 10.8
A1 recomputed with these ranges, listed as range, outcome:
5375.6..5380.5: 9.67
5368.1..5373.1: 8.88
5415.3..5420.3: 9.57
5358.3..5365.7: 10.4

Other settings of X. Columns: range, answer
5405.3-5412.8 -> 8.97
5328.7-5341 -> 8.21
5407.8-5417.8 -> 9.11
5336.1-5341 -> 8.17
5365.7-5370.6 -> 9.48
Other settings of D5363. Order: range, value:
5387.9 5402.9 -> 9.38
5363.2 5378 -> 10.5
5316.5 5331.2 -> 9.39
